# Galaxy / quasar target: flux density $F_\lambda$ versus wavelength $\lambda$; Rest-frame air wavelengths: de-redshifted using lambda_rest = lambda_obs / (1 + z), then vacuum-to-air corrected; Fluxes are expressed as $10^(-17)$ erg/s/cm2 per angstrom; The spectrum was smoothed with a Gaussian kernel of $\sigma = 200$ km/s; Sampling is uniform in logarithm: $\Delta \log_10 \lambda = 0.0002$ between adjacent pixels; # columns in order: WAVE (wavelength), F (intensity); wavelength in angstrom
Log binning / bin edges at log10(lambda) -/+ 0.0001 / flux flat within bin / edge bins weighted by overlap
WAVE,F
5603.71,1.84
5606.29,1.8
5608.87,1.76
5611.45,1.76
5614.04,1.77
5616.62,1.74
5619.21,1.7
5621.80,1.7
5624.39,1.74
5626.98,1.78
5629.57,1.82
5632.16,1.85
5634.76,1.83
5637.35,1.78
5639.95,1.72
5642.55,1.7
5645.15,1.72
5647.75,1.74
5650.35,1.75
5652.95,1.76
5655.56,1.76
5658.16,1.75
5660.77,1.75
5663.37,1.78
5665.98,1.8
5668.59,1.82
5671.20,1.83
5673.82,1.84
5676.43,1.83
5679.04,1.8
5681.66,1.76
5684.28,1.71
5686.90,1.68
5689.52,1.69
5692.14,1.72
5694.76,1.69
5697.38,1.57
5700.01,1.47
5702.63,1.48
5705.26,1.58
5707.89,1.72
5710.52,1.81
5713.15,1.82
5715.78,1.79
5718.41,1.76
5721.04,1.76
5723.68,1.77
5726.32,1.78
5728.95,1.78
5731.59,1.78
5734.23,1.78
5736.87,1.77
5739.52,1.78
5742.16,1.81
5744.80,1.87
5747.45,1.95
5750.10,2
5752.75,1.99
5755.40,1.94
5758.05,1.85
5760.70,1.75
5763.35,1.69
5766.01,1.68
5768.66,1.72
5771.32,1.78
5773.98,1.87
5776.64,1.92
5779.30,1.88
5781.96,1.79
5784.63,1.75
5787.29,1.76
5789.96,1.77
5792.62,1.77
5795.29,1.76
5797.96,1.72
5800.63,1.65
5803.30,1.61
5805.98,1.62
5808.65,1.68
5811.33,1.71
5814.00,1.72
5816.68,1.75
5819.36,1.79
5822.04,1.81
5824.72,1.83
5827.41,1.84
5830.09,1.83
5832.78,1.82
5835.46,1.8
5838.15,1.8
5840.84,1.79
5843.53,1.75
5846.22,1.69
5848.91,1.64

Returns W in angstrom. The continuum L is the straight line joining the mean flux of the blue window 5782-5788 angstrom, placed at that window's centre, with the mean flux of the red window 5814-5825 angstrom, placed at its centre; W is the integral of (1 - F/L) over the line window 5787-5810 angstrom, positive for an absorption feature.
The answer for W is 0.9 angstrom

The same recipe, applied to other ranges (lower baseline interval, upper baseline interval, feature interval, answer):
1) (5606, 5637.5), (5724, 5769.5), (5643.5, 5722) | 2.76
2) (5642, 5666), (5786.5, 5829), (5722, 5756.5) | -2.01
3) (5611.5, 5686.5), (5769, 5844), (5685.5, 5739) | 1.73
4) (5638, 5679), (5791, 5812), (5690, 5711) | 1.47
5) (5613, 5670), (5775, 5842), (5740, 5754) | -1.19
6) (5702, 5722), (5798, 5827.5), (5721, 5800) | -3.85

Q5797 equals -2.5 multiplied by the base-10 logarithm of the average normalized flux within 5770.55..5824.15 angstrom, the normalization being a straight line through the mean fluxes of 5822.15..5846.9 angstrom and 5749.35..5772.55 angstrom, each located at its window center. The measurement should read 0.03 mag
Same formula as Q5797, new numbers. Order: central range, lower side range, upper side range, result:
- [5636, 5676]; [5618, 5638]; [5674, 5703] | -0.022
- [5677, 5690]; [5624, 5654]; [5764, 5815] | 0.015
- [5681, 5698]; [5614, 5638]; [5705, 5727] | 0.047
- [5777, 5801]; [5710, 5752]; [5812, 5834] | 0.019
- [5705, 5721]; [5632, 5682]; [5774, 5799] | 0.016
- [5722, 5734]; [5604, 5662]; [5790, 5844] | -0.013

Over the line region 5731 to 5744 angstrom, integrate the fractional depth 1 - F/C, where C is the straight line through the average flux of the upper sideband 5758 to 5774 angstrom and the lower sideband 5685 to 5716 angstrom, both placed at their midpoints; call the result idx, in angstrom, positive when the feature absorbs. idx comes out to -0.6 angstrom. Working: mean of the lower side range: 1.66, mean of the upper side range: 1.75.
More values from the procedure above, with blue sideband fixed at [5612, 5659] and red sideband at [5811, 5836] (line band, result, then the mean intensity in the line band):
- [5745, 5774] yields -0.9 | 1.84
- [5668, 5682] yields -0.4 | 1.82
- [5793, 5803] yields 0.5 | 1.71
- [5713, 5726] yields 0.0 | 1.78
